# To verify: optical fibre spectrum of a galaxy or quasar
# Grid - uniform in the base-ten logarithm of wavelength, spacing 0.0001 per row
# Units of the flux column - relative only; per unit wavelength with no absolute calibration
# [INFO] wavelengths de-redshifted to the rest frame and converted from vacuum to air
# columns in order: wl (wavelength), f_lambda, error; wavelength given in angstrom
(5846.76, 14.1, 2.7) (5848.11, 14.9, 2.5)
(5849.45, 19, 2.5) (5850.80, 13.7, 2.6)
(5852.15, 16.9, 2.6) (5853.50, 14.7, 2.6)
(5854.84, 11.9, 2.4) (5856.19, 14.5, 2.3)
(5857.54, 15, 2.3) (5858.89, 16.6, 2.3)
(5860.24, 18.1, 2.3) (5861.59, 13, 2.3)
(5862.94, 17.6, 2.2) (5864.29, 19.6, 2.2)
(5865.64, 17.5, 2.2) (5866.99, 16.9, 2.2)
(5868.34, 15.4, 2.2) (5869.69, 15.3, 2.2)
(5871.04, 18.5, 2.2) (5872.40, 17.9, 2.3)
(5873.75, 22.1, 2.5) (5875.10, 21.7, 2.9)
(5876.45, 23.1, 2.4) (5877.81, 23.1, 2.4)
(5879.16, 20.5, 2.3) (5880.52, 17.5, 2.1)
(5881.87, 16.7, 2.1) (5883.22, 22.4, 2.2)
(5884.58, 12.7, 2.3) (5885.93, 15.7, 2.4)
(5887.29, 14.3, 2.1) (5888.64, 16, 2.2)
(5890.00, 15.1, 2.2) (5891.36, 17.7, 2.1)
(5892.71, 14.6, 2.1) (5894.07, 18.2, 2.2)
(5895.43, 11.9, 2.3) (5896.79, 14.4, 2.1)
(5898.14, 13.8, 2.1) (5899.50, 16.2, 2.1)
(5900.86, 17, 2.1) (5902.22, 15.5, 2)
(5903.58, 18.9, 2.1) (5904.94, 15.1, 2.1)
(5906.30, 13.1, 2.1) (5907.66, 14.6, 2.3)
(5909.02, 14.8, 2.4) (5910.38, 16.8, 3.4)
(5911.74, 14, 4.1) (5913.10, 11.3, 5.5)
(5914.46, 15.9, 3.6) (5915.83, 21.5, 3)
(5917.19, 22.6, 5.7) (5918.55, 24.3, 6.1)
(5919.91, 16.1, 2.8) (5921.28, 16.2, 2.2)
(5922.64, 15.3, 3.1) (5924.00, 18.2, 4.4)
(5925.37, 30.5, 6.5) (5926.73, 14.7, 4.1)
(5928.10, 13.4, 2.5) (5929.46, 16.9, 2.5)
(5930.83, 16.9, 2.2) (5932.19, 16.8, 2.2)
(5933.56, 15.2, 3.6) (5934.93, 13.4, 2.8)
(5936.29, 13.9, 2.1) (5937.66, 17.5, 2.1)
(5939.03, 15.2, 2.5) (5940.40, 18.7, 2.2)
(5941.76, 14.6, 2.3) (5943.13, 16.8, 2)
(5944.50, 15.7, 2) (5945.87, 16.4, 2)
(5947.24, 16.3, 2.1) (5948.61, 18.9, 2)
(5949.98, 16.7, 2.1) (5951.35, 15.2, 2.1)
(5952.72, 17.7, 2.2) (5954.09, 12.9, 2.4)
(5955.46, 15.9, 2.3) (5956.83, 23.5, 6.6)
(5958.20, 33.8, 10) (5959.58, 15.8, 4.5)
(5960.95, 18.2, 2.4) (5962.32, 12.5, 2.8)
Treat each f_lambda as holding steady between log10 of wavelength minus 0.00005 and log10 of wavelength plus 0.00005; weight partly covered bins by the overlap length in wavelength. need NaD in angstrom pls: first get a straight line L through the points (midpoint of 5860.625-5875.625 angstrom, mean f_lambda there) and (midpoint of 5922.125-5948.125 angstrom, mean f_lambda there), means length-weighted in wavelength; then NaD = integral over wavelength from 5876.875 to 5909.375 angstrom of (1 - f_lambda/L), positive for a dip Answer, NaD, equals 1.96 angstrom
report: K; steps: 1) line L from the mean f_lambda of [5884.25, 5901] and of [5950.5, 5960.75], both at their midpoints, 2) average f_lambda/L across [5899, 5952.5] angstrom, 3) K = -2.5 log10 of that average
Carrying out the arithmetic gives 0.03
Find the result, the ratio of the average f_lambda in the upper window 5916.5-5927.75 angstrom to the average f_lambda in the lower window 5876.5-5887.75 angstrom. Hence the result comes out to 1.1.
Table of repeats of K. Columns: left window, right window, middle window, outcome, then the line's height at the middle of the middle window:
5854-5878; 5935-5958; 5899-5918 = 0.06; 17.2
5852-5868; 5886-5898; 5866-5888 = -0.18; 15.6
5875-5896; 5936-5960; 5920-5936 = 0.04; 17.6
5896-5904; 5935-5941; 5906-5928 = -0.10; 15.9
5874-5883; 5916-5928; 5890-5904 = 0.27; 20.1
